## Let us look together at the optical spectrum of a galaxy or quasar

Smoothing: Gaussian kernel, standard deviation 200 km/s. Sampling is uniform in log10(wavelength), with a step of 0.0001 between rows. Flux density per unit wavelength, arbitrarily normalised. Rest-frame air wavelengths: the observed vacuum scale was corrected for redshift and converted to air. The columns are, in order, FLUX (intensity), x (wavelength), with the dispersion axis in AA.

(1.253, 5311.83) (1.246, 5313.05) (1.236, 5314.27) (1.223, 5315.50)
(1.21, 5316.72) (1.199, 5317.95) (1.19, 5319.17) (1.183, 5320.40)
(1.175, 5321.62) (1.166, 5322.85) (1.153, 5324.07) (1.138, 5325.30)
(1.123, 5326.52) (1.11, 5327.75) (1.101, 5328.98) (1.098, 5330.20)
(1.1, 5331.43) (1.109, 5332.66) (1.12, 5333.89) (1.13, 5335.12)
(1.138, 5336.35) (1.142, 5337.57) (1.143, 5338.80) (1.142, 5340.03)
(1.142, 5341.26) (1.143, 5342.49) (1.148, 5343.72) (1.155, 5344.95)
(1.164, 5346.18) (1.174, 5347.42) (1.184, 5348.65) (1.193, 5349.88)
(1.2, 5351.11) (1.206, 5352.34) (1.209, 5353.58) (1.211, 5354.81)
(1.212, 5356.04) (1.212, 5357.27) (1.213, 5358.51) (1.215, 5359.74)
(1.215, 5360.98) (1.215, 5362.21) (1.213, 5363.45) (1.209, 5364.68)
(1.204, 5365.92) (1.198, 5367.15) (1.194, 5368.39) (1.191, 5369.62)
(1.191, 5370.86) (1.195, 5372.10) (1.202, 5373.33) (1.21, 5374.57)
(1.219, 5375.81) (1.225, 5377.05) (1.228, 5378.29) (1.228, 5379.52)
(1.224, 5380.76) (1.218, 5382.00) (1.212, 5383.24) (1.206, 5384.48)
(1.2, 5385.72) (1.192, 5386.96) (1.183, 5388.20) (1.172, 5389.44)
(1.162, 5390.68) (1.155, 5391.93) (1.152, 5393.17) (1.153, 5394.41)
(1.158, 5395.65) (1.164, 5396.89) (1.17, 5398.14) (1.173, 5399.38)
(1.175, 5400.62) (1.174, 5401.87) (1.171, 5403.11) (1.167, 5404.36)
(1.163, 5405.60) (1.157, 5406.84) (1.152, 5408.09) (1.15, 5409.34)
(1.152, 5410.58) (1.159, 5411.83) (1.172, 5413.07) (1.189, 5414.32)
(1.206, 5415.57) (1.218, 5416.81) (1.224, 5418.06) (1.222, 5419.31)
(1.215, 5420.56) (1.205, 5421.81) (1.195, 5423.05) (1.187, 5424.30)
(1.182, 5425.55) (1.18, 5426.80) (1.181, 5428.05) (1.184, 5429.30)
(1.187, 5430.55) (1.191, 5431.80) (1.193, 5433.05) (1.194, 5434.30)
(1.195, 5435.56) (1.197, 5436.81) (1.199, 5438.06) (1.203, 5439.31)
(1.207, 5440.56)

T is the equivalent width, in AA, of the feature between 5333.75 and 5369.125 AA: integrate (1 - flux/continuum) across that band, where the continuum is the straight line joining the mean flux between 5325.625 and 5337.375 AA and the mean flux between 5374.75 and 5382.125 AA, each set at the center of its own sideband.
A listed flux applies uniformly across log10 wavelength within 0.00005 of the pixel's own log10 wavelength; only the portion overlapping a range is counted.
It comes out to -0.6 AA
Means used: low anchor 1.12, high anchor 1.22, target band 1.18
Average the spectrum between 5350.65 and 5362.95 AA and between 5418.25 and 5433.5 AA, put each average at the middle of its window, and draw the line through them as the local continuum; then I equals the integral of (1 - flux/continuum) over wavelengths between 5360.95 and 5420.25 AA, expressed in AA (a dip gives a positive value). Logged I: 0.7 AA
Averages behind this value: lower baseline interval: 1.21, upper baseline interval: 1.19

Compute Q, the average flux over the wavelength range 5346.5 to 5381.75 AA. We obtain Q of 1.21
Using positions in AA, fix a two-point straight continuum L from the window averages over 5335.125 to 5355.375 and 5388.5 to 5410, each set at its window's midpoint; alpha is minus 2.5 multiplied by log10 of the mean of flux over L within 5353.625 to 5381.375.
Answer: -0.04 mag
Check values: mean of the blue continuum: 1.17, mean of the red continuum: 1.16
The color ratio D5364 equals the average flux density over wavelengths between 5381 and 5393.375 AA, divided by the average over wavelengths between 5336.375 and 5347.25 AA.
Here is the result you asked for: 1.03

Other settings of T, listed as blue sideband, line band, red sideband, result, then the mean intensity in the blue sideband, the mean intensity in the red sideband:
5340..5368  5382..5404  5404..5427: 0.20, 1.19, 1.18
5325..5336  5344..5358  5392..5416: -0.79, 1.11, 1.17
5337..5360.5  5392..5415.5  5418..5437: 0.50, 1.18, 1.19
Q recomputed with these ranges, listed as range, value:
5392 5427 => 1.18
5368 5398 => 1.19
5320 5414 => 1.17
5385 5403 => 1.17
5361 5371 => 1.2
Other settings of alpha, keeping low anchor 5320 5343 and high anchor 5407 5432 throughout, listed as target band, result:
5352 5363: -0.06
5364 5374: -0.04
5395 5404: 0.01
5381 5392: -0.02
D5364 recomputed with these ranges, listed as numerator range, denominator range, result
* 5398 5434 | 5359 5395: 0.99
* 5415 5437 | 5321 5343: 1.06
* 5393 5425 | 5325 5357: 1.02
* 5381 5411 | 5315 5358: 1.01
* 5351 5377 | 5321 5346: 1.06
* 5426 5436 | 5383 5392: 1.00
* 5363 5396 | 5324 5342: 1.06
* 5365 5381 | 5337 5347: 1.05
